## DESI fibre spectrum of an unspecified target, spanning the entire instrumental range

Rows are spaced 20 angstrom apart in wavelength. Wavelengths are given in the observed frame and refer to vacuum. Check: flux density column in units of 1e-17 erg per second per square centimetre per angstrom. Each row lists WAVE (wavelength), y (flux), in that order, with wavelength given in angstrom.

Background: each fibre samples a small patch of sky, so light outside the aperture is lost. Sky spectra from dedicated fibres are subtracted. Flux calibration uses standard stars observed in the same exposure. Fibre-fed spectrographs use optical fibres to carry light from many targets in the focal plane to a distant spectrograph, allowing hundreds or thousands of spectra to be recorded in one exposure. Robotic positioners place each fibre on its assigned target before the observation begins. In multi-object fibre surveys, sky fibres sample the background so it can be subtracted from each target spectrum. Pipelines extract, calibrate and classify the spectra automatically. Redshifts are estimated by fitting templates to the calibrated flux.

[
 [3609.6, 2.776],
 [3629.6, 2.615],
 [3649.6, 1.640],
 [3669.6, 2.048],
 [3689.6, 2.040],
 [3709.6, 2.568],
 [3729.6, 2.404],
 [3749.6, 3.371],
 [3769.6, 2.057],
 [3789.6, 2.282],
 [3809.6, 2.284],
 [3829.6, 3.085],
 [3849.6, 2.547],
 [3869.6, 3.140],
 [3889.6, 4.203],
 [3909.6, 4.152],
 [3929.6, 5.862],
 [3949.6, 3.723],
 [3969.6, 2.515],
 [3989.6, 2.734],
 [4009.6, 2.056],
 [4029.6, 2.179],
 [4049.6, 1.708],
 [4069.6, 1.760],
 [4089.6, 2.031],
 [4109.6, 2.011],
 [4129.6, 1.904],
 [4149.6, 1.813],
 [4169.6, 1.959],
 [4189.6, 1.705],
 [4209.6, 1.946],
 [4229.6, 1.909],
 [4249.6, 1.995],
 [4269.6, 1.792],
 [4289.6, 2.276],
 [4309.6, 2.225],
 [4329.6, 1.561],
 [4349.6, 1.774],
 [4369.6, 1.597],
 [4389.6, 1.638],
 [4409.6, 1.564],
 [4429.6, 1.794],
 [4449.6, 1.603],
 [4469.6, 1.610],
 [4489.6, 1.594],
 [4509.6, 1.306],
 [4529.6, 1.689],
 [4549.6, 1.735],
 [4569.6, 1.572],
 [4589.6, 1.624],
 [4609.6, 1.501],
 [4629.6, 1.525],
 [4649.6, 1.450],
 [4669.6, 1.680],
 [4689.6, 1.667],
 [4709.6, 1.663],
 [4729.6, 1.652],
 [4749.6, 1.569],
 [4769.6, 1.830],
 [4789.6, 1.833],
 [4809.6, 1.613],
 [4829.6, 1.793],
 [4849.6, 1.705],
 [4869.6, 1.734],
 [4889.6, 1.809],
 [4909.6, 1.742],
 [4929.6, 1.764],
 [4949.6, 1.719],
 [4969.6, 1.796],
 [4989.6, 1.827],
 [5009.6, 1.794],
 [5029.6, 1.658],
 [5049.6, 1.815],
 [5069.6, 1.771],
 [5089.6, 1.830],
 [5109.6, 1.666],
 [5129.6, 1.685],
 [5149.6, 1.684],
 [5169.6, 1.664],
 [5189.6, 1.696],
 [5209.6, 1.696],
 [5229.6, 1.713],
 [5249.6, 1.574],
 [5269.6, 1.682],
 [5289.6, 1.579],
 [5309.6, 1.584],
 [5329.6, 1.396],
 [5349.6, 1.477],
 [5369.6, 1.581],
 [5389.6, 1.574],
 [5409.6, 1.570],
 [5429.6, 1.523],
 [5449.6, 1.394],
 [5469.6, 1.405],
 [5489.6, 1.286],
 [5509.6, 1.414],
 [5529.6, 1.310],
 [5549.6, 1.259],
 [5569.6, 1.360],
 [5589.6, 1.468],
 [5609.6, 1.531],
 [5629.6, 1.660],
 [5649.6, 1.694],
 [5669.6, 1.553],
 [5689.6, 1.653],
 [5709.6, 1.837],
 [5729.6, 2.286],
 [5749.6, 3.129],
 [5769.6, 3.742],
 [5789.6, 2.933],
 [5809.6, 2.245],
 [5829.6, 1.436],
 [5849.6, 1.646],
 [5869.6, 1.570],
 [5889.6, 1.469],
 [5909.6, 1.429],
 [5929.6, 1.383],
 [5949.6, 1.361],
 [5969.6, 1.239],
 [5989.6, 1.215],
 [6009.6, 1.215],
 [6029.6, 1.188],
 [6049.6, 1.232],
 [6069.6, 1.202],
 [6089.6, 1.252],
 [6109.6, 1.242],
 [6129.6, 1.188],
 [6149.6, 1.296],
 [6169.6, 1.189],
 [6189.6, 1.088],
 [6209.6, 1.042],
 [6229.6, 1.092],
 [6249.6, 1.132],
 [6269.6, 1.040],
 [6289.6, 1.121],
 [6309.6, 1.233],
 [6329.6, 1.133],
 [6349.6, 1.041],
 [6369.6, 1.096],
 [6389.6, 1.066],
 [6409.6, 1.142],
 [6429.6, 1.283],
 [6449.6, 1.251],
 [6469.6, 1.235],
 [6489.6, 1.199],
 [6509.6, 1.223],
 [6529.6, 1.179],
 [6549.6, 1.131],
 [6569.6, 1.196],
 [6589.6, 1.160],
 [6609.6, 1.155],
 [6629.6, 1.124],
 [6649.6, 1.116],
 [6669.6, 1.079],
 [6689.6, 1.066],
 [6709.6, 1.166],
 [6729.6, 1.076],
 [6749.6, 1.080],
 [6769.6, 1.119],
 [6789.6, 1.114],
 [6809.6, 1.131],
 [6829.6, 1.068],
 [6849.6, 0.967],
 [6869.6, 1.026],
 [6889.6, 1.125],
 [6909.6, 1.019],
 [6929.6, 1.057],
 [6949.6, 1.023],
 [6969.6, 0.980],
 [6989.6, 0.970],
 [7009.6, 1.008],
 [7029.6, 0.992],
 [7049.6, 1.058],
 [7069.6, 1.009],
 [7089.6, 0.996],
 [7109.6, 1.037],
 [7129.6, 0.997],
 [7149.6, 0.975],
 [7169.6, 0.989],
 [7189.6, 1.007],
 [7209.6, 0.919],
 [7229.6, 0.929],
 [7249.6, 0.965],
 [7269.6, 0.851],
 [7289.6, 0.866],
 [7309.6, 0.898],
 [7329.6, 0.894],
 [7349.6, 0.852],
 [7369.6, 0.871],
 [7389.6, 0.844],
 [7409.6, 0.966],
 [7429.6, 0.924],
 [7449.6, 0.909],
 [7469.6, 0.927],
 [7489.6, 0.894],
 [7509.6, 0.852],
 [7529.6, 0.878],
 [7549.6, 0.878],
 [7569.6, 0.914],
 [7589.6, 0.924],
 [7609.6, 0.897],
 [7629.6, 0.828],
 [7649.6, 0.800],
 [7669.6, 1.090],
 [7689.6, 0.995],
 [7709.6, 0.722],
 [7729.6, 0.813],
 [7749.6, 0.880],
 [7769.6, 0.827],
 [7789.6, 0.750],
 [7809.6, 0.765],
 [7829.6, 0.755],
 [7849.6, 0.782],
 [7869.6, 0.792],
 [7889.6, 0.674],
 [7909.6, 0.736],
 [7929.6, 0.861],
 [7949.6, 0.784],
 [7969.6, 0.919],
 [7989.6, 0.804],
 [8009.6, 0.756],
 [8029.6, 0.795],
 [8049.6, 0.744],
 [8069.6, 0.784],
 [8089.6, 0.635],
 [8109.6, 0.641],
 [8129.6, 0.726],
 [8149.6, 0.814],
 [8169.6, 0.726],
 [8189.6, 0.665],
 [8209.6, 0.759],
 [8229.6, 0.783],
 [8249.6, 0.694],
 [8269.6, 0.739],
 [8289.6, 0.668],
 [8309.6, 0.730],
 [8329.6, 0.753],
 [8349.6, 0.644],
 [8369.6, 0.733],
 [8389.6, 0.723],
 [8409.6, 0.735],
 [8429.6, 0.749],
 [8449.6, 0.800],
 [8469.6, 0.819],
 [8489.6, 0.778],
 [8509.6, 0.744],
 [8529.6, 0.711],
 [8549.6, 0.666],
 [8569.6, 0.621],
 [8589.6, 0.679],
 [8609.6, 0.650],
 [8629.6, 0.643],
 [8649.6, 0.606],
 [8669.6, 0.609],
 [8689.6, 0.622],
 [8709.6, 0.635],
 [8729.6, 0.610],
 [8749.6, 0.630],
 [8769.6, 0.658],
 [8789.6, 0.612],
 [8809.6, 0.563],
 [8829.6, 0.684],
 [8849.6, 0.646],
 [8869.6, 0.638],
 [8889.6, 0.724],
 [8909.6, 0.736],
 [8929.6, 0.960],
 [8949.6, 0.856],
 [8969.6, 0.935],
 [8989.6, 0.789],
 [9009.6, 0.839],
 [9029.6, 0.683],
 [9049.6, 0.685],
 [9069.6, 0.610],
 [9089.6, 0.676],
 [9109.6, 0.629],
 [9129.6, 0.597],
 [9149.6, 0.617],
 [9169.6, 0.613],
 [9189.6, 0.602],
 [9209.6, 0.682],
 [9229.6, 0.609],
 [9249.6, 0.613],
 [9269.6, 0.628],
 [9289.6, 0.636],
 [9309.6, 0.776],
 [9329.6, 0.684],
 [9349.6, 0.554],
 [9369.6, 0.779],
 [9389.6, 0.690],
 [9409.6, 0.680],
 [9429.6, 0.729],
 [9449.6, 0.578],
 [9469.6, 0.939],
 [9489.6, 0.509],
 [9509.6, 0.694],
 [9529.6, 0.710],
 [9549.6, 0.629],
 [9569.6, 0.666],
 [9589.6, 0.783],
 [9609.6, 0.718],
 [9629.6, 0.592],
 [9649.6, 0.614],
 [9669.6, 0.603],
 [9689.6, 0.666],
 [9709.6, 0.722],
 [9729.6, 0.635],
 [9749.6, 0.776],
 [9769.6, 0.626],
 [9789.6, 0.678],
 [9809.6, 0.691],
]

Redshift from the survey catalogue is 1.060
